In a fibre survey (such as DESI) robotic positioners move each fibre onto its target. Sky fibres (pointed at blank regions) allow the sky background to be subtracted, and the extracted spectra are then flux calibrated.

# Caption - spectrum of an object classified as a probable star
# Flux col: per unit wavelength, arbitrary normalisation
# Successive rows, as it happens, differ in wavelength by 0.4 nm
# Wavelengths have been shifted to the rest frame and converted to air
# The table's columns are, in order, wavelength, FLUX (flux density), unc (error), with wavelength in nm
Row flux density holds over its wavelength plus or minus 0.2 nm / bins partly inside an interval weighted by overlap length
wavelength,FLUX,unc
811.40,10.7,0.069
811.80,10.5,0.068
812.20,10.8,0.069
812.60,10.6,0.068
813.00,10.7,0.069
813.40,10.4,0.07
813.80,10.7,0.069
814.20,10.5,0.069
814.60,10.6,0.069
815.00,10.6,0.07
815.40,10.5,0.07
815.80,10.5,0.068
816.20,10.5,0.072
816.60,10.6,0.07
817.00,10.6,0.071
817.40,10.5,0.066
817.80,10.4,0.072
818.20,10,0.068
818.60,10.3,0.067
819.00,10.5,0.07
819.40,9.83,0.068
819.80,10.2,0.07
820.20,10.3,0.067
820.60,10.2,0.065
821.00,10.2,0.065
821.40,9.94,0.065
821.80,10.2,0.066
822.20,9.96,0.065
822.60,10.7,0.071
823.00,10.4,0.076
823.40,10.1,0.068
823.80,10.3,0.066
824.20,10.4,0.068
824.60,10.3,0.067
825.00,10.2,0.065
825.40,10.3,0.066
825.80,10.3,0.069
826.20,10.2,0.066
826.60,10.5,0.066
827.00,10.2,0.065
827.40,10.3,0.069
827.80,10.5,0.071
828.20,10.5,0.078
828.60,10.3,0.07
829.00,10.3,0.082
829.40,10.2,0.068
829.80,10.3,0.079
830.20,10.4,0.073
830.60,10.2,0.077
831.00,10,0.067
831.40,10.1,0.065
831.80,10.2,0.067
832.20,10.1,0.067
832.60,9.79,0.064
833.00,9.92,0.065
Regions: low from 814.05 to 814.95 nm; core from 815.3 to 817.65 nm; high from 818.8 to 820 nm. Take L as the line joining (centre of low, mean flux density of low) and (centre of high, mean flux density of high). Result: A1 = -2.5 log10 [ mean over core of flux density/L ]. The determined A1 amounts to -0.013 mag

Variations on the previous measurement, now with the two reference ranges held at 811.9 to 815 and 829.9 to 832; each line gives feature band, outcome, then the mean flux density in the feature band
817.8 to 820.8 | 0.03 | 10.2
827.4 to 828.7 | -0.02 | 10.4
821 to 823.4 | 0.02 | 10.2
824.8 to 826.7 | 0.00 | 10.3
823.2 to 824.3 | 0.01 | 10.3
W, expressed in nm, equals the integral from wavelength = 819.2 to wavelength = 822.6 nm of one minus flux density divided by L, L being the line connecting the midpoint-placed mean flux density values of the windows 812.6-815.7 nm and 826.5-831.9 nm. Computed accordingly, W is 0.10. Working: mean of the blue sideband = 10.6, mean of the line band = 10.1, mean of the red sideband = 10.3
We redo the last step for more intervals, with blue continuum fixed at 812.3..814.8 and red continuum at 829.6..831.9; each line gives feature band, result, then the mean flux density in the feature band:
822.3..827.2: 0.01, 10.3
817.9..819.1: 0.03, 10.3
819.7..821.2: 0.03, 10.2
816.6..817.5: 0.00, 10.6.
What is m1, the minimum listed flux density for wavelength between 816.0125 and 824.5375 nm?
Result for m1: 9.83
